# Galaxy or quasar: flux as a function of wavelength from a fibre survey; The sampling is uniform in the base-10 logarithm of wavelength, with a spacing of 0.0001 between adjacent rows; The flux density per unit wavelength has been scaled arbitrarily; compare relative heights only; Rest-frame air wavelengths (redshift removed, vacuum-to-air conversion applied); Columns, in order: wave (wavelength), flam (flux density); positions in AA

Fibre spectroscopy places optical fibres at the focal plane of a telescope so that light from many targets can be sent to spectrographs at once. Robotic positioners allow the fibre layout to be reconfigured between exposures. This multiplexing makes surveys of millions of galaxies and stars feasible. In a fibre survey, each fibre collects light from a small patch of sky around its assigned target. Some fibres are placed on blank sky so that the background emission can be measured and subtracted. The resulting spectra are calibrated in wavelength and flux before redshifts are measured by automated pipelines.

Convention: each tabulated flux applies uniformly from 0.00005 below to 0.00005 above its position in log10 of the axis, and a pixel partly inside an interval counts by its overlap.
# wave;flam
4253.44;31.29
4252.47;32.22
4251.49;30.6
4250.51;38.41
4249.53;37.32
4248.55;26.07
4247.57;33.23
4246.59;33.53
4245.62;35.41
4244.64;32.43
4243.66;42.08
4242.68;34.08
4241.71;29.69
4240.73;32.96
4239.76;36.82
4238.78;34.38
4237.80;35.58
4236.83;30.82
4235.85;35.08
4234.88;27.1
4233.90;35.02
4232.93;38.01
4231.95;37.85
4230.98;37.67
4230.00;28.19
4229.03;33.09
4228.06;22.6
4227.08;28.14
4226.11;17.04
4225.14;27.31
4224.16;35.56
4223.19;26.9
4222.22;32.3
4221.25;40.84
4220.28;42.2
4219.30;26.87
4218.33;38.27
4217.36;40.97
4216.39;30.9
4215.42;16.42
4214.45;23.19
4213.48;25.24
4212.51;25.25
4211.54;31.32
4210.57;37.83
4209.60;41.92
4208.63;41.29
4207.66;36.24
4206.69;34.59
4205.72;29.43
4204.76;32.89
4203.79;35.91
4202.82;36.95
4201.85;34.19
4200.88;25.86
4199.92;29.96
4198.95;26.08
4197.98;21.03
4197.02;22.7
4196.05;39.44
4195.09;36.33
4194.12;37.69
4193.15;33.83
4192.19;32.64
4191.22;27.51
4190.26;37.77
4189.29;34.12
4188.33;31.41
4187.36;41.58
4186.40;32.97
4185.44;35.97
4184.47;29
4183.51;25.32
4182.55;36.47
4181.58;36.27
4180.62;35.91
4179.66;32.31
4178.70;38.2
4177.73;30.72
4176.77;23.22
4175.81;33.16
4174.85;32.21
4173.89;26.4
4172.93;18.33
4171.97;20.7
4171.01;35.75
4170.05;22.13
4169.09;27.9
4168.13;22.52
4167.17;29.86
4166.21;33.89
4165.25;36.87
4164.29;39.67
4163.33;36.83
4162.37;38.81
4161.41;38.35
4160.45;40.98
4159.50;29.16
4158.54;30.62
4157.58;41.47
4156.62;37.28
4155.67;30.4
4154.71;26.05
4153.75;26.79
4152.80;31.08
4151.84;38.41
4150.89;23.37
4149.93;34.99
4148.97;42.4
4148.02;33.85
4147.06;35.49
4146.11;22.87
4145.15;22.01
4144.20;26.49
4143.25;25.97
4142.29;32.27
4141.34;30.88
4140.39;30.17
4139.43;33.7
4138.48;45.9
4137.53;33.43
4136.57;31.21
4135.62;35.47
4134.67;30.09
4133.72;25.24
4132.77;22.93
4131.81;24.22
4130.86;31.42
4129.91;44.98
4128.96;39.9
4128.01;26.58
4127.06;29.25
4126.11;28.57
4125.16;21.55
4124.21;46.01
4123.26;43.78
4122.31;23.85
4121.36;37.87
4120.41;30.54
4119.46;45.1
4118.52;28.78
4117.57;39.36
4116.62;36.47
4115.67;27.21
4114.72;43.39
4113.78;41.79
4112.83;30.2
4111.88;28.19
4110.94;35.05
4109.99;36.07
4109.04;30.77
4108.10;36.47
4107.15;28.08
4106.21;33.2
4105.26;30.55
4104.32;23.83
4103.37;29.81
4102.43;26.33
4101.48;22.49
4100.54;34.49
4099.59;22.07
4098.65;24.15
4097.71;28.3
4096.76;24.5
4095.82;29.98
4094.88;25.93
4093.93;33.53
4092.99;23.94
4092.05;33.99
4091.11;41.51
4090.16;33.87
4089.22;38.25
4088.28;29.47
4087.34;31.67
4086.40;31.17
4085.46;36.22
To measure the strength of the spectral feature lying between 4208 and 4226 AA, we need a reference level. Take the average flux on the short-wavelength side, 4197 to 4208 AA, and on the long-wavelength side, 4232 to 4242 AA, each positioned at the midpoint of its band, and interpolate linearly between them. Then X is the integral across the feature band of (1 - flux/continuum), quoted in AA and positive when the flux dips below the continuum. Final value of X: -0.1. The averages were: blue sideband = 30.8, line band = 32.2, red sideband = 33.8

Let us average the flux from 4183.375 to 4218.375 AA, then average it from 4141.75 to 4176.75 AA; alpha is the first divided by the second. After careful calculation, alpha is 1.04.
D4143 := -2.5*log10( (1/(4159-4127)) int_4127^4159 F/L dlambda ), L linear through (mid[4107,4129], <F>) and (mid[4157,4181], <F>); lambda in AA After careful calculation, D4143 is 0.04 mag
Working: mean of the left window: 33.9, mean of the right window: 31.8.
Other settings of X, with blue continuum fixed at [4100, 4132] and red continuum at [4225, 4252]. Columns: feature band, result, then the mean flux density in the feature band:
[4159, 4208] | 0.92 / 32.1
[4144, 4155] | 0.78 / 30.5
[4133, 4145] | 0.56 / 31.3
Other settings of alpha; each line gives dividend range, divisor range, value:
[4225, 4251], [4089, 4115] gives 1.06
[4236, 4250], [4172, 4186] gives 1.11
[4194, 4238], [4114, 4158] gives 0.98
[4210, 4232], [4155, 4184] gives 0.96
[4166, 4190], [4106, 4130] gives 0.90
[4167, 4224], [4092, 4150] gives 1.00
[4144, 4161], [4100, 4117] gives 1.00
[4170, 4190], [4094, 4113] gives 1.08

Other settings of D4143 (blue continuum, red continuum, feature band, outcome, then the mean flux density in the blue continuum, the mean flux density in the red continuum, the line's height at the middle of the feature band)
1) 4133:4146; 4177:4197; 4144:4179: 0.03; 30.6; 33.9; 32.1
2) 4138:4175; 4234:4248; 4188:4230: 0.05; 31.6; 33.8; 33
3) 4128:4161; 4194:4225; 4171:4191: 0.02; 32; 32.3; 32.2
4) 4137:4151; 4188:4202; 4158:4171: -0.05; 31.8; 31.3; 31.6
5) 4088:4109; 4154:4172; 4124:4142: -0.02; 29.8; 32.8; 31.4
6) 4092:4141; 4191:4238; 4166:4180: 0.13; 31.7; 31.9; 31.8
